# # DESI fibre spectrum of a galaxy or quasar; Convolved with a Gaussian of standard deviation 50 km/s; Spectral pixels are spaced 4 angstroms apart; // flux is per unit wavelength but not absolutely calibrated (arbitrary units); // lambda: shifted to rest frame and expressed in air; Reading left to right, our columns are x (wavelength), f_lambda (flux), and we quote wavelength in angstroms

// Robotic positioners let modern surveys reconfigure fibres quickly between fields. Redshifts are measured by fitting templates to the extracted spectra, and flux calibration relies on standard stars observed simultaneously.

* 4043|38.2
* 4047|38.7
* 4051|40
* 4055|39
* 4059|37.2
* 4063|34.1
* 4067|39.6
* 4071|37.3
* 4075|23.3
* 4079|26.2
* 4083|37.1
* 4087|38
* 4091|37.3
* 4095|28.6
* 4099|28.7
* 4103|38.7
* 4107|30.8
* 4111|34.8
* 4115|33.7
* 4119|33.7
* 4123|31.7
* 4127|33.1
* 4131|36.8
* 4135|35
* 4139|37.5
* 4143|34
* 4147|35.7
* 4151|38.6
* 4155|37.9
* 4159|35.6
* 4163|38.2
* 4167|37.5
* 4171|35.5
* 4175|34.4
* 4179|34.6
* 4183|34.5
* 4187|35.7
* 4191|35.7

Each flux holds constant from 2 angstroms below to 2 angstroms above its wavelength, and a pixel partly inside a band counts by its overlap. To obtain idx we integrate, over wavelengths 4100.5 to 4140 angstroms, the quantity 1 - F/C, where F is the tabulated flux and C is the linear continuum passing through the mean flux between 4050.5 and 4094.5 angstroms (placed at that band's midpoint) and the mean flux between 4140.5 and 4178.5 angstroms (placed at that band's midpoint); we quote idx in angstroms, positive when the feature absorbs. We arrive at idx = 1.4 angstroms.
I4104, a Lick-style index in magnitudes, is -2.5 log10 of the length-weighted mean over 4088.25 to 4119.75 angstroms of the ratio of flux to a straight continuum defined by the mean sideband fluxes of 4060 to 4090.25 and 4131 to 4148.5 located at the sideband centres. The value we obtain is 0.04 mag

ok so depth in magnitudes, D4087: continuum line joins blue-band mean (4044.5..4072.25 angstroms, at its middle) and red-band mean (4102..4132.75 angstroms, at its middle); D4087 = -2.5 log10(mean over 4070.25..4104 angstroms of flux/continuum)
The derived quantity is 0.11 mag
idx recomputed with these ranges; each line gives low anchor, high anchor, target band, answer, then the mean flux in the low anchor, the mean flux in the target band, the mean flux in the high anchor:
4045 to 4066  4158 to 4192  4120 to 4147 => 1.3 angstroms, 37.9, 34.7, 35.8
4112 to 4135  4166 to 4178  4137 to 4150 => -0.5 angstroms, 33.9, 36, 35.6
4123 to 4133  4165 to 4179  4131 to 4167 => -1.7 angstroms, 34.3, 36.6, 35.6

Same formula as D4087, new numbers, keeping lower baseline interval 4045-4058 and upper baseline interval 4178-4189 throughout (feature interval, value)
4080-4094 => 0.057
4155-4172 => -0.040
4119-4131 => 0.106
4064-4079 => 0.184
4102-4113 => 0.089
